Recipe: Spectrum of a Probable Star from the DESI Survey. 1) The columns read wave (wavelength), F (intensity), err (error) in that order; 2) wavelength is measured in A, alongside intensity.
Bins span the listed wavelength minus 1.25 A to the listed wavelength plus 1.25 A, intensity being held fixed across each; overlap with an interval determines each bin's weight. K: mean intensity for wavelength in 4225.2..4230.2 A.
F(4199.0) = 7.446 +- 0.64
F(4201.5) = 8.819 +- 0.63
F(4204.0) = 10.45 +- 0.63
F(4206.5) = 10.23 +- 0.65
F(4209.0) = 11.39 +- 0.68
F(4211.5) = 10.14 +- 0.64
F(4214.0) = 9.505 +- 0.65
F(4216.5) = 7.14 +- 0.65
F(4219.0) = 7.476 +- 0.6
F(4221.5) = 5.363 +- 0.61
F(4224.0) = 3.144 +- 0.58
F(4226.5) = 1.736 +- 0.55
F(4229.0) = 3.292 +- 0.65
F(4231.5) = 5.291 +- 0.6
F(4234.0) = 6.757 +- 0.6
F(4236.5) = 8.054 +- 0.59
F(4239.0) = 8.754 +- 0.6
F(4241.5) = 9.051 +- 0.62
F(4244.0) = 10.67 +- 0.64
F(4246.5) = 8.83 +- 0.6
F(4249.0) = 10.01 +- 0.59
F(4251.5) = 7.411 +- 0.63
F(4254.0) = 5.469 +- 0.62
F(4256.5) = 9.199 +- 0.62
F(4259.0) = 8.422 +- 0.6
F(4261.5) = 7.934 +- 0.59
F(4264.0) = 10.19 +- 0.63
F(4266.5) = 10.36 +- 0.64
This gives 2.51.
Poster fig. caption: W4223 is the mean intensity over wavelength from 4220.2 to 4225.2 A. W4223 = 4.3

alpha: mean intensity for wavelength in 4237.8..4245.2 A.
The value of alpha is 9.49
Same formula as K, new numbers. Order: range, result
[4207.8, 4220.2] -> 9.13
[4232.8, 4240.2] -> 7.86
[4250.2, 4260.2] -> 7.63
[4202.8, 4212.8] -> 10.5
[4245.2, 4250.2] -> 9.43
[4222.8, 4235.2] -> 4.04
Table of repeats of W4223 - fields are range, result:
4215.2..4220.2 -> 7.33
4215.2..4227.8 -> 4.98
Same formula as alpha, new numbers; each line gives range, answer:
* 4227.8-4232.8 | 4.33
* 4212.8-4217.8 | 8.3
